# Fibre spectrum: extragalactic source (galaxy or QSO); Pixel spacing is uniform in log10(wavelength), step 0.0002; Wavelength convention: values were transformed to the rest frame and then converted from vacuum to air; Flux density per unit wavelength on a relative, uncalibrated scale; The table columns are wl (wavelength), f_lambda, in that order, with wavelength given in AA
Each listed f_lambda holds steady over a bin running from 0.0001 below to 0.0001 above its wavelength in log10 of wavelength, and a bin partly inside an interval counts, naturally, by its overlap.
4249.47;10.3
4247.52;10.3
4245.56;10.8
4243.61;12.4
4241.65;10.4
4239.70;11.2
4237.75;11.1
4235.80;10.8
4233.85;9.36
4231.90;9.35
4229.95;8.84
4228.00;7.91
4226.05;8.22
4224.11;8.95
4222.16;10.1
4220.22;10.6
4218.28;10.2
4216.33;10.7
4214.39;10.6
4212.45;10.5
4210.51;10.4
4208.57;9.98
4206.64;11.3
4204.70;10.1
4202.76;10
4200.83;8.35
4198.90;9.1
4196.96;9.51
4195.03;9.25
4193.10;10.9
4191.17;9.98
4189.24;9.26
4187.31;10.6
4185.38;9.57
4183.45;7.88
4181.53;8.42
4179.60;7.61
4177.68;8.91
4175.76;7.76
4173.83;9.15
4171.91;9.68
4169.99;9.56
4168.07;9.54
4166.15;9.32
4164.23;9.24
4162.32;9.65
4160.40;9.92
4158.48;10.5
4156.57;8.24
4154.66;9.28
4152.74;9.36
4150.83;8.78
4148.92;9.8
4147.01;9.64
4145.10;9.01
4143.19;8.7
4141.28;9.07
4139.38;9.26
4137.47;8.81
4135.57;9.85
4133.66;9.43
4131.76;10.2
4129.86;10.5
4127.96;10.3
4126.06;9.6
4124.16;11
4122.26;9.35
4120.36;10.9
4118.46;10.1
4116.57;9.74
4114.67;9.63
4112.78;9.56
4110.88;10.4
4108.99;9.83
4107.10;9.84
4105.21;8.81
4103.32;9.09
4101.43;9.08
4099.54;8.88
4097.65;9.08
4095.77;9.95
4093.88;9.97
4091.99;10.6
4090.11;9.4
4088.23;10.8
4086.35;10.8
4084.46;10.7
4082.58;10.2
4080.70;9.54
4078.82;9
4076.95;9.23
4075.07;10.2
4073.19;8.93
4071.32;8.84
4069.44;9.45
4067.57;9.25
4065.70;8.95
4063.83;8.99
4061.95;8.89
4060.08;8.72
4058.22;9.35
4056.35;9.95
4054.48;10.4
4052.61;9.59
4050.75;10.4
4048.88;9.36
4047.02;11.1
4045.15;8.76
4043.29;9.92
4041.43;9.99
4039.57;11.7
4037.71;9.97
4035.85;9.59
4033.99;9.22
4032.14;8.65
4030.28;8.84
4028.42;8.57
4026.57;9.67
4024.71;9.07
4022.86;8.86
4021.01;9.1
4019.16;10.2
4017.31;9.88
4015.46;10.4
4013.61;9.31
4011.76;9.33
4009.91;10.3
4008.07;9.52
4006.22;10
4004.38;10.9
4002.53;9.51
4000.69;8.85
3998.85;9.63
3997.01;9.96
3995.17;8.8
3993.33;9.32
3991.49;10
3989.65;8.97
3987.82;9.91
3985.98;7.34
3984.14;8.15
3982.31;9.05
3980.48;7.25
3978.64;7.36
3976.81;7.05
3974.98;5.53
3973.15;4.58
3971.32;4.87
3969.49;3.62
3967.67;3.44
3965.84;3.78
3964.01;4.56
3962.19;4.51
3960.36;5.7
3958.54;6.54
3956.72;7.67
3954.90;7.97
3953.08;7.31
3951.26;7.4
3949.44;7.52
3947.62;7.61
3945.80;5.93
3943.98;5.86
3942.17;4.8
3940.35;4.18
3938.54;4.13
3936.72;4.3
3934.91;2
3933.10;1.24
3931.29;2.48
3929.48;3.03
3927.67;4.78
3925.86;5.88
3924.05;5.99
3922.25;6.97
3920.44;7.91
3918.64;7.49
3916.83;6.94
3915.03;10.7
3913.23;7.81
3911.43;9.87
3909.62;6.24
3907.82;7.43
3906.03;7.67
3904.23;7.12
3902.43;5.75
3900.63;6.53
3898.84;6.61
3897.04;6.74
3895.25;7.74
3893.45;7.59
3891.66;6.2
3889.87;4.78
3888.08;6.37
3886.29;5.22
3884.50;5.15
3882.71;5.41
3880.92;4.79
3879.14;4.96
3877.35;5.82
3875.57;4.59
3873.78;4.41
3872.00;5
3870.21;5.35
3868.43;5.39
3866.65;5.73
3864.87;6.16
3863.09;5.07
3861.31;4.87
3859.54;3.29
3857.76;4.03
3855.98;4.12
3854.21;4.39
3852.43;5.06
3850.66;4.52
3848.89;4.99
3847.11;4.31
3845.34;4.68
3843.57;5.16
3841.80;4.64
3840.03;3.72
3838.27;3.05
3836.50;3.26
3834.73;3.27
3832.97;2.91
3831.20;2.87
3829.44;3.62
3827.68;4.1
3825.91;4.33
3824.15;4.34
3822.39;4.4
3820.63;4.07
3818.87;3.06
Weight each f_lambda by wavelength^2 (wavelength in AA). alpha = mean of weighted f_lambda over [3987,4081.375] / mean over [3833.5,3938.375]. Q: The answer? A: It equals 1.9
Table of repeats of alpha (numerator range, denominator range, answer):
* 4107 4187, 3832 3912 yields 2.03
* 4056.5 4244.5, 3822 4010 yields 1.79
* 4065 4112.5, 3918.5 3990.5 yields 1.76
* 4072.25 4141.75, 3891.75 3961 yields 1.70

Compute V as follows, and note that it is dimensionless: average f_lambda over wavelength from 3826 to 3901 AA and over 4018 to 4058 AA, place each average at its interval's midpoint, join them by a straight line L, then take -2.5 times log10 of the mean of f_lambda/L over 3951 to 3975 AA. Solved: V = 0.350 mag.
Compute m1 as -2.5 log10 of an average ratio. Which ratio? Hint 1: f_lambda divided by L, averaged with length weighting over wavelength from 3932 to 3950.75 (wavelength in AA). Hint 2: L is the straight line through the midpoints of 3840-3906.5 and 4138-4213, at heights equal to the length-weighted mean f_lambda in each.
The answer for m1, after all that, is 0.30 mag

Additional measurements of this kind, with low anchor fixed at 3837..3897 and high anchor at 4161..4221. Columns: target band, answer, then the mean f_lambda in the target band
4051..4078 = -0.20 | 9.37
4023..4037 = -0.23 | 9.09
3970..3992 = -0.11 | 7.39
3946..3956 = -0.19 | 7.45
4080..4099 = -0.23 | 10.1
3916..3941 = 0.22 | 4.81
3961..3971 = 0.50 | 4.08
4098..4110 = -0.11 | 9.25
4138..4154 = -0.03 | 9.19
